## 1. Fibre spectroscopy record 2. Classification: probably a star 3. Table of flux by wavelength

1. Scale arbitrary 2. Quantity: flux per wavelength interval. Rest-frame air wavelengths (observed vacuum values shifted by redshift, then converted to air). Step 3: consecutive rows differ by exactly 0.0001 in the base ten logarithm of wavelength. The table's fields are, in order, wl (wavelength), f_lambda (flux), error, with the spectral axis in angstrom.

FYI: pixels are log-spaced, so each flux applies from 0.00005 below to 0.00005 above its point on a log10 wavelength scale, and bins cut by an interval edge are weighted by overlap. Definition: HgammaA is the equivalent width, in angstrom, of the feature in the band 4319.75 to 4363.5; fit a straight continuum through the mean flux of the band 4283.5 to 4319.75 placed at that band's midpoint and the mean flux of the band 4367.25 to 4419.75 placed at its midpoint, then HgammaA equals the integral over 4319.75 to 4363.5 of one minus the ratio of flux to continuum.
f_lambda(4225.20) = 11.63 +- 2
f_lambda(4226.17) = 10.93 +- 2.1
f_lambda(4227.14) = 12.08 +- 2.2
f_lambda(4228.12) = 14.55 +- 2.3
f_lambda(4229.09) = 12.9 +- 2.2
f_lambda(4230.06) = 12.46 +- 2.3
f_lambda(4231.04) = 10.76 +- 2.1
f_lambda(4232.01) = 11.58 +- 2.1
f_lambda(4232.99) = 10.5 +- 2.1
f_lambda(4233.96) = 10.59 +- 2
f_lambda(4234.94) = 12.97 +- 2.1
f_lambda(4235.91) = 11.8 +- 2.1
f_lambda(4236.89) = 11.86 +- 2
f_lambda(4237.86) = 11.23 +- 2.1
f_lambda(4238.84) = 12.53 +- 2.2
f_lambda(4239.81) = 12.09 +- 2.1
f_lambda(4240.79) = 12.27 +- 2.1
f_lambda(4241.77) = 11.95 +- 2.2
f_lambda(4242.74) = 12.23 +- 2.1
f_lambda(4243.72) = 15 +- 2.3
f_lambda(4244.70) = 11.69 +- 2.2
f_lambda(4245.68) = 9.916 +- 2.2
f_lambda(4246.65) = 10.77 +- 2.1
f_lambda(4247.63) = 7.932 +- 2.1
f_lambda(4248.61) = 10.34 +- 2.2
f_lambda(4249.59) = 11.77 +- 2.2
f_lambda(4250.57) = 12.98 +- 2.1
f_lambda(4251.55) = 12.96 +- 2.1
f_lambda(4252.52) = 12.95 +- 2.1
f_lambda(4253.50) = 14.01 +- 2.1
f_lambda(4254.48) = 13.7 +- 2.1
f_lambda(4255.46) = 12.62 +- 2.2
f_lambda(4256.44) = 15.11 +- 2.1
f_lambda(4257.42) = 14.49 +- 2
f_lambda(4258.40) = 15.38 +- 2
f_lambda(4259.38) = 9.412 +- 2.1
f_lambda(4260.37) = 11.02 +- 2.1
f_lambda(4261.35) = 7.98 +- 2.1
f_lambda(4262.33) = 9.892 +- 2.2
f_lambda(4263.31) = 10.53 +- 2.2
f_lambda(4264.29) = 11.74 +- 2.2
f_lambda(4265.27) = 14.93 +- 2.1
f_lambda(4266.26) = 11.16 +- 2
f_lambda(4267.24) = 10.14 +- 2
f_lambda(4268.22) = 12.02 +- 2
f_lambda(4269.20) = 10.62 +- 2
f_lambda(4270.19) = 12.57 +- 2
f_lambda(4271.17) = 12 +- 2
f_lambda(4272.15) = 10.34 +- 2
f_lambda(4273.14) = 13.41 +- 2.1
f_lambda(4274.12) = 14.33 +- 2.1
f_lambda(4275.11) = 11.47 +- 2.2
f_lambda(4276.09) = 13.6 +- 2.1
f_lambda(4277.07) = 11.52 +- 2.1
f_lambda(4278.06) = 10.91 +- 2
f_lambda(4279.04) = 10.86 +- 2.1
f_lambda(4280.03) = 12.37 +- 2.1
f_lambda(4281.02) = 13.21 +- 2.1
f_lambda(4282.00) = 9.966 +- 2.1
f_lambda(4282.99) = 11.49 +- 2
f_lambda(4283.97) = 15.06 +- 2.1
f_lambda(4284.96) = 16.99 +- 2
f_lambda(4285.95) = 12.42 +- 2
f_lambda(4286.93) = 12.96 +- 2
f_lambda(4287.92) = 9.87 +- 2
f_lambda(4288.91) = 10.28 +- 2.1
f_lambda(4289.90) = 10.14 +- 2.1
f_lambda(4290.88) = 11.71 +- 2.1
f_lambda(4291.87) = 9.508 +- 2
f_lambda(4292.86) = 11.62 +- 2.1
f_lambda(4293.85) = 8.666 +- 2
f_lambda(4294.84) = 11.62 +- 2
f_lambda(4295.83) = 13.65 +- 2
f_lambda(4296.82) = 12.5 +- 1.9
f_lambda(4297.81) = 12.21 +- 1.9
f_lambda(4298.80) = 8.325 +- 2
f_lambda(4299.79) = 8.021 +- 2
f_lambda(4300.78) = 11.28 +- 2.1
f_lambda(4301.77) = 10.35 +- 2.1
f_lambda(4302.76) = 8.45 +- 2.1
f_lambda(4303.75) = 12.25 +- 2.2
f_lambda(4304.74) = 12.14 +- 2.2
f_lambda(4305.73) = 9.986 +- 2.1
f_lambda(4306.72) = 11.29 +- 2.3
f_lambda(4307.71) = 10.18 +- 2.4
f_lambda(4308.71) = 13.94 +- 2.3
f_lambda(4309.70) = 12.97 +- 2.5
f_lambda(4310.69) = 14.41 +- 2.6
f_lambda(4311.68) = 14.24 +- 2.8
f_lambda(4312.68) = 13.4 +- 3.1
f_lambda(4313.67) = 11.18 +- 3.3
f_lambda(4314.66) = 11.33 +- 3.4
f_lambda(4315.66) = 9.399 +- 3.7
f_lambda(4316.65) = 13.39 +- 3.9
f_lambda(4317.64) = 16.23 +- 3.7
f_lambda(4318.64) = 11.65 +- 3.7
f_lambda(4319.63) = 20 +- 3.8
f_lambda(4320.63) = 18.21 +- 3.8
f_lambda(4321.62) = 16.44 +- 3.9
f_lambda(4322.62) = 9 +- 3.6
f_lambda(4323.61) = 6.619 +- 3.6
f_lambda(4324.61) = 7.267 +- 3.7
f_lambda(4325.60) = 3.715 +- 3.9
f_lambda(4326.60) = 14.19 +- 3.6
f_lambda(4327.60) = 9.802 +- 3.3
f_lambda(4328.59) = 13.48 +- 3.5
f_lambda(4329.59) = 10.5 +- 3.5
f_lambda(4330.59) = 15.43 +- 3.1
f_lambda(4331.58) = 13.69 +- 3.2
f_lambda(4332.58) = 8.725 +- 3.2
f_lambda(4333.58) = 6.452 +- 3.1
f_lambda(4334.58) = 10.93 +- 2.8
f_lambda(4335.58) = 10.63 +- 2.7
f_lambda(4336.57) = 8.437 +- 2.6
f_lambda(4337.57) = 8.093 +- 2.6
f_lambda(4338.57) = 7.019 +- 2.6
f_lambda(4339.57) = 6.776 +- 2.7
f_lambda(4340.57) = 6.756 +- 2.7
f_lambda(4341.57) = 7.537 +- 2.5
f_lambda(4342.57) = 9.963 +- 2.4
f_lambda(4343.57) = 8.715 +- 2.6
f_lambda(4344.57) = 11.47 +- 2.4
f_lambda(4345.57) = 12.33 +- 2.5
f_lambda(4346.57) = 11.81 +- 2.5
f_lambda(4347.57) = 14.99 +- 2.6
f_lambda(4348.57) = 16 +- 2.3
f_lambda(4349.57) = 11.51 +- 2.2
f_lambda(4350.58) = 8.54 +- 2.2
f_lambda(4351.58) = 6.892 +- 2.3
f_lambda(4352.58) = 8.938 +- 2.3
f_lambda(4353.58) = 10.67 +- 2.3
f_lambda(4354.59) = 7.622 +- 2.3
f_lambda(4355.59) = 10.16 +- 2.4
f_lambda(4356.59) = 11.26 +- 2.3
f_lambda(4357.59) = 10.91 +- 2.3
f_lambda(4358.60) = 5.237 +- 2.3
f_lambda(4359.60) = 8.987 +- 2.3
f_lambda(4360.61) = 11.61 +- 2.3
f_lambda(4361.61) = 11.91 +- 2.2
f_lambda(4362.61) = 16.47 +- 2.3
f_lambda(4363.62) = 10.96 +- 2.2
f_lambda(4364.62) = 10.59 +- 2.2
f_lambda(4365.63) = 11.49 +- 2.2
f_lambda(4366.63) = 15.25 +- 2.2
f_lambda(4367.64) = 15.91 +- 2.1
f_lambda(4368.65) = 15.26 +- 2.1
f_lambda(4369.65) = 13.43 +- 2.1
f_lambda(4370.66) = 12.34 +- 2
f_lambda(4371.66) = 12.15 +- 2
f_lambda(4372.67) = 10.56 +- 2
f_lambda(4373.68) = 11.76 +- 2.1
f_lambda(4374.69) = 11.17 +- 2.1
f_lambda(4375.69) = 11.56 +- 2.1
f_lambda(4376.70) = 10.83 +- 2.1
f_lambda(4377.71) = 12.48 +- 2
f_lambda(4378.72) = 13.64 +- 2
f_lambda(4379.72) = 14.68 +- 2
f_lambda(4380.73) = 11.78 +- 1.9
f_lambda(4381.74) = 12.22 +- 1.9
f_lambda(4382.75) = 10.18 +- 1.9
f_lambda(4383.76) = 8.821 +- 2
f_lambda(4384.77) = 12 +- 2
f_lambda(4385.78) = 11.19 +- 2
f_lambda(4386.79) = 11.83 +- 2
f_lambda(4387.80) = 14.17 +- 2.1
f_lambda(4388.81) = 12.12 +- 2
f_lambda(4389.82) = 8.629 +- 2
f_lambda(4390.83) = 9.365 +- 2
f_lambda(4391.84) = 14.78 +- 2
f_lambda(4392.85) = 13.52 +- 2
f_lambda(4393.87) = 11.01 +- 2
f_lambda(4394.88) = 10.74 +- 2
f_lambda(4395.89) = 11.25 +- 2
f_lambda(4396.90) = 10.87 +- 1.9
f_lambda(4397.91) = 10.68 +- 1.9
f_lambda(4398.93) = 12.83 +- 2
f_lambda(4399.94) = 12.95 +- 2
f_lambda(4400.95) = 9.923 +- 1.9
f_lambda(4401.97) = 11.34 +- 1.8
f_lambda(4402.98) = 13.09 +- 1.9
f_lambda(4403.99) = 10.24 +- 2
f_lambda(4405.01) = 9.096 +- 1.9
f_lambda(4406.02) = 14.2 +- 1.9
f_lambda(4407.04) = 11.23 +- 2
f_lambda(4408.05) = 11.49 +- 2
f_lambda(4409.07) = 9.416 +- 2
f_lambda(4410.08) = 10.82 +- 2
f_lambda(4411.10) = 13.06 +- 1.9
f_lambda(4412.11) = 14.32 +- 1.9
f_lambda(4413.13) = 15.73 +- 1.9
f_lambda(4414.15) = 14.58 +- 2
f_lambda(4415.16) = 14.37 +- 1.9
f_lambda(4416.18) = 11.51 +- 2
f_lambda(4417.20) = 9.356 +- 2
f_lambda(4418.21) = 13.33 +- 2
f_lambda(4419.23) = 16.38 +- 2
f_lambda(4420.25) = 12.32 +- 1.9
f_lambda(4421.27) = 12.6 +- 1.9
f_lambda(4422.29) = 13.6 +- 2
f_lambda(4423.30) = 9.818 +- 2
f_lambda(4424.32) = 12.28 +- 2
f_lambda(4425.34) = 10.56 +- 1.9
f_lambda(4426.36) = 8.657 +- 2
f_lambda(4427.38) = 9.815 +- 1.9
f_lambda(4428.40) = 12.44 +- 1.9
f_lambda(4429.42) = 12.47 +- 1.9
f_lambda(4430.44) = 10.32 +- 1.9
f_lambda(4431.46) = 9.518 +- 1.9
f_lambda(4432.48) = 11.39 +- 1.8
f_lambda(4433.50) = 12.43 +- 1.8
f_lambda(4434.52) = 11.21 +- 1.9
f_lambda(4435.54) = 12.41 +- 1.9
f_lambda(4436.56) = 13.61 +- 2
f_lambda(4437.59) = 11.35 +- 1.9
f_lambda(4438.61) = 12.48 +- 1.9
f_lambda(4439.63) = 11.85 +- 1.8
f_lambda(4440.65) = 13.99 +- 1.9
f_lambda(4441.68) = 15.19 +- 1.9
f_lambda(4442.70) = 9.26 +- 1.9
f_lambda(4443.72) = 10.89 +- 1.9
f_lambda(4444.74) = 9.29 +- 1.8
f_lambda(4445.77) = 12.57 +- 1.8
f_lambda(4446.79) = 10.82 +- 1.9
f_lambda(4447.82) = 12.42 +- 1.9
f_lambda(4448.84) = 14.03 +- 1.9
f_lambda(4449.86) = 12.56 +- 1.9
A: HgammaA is 5.6 angstrom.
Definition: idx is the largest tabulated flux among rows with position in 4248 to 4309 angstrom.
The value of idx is 16.99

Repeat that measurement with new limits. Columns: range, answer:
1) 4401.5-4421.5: 16.38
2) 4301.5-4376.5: 20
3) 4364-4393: 15.91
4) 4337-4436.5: 16.47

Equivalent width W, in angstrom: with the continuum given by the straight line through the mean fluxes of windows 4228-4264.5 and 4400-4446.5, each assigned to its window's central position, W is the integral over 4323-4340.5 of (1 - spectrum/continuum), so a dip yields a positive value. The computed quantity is 3.6 angstrom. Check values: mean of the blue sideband 11.9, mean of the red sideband 11.9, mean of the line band 9.45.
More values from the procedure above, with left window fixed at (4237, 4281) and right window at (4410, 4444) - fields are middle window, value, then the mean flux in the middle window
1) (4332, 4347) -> 3.76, 9.05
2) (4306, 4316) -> -0.15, 12.2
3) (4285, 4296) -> 0.66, 11.3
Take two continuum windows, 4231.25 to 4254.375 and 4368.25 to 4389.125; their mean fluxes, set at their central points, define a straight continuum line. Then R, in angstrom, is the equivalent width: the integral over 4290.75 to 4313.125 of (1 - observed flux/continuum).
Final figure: 1.0 angstrom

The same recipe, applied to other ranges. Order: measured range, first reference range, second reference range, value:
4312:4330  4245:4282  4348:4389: -0.4 angstrom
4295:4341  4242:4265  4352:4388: 2.3 angstrom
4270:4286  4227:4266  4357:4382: -0.6 angstrom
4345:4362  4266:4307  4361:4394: 2.1 angstrom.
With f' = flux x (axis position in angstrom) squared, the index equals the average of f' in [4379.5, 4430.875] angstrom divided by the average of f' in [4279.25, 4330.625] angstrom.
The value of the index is 1.1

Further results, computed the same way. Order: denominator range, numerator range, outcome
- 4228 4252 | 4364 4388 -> 1.11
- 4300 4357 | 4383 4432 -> 1.11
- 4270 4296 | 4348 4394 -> 1.01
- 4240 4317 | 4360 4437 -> 1.08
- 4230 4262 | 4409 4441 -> 1.10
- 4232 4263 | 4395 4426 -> 1.09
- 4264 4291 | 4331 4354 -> 0.84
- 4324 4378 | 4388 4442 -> 1.14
